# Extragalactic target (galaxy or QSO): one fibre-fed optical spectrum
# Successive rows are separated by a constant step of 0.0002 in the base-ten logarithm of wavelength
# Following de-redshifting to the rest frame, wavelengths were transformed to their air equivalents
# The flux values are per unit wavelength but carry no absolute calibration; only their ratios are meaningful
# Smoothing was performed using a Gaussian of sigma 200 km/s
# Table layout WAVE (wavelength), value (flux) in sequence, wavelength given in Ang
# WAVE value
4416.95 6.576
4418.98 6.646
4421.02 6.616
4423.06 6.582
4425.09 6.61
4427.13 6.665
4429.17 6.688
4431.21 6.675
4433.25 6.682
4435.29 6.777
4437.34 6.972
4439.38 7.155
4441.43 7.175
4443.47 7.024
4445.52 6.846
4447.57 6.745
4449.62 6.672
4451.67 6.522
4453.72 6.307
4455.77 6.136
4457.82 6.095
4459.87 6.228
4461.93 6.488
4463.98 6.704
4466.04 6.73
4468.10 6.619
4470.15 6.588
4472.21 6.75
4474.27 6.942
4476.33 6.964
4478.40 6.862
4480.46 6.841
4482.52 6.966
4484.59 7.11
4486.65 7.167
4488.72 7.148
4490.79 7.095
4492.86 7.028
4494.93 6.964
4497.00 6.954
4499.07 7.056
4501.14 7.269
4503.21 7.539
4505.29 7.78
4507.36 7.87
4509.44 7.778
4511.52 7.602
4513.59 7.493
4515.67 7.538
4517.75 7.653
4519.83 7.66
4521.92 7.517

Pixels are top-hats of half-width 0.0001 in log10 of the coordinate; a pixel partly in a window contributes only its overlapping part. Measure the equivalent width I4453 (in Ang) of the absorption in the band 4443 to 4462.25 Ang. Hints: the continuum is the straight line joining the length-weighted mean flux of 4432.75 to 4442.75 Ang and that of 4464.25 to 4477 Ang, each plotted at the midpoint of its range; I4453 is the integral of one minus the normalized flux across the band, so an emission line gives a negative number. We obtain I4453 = 1.1 Ang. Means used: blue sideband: 6.97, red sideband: 6.76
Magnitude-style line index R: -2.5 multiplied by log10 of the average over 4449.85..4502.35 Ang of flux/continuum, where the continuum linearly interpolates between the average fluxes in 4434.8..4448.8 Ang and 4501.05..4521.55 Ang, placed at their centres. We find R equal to 0.08 mag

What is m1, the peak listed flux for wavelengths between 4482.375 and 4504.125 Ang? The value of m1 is 7.539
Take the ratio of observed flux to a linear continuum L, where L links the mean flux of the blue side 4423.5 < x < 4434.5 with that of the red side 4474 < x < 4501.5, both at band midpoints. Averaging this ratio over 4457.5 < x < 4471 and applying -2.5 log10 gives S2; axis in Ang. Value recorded 0.06 mag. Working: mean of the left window 6.67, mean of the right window 7.02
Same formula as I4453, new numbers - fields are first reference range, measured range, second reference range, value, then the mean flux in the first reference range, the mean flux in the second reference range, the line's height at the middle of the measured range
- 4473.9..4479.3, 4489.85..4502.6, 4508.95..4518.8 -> 0.4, 6.91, 7.61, 7.28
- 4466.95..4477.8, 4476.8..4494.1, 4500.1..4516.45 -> 0.1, 6.77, 7.61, 7.08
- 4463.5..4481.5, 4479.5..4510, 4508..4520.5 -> 0.0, 6.78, 7.63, 7.23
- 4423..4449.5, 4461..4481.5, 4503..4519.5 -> 1.3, 6.82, 7.66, 7.21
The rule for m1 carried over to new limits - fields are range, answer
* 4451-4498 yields 7.167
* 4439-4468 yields 7.175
